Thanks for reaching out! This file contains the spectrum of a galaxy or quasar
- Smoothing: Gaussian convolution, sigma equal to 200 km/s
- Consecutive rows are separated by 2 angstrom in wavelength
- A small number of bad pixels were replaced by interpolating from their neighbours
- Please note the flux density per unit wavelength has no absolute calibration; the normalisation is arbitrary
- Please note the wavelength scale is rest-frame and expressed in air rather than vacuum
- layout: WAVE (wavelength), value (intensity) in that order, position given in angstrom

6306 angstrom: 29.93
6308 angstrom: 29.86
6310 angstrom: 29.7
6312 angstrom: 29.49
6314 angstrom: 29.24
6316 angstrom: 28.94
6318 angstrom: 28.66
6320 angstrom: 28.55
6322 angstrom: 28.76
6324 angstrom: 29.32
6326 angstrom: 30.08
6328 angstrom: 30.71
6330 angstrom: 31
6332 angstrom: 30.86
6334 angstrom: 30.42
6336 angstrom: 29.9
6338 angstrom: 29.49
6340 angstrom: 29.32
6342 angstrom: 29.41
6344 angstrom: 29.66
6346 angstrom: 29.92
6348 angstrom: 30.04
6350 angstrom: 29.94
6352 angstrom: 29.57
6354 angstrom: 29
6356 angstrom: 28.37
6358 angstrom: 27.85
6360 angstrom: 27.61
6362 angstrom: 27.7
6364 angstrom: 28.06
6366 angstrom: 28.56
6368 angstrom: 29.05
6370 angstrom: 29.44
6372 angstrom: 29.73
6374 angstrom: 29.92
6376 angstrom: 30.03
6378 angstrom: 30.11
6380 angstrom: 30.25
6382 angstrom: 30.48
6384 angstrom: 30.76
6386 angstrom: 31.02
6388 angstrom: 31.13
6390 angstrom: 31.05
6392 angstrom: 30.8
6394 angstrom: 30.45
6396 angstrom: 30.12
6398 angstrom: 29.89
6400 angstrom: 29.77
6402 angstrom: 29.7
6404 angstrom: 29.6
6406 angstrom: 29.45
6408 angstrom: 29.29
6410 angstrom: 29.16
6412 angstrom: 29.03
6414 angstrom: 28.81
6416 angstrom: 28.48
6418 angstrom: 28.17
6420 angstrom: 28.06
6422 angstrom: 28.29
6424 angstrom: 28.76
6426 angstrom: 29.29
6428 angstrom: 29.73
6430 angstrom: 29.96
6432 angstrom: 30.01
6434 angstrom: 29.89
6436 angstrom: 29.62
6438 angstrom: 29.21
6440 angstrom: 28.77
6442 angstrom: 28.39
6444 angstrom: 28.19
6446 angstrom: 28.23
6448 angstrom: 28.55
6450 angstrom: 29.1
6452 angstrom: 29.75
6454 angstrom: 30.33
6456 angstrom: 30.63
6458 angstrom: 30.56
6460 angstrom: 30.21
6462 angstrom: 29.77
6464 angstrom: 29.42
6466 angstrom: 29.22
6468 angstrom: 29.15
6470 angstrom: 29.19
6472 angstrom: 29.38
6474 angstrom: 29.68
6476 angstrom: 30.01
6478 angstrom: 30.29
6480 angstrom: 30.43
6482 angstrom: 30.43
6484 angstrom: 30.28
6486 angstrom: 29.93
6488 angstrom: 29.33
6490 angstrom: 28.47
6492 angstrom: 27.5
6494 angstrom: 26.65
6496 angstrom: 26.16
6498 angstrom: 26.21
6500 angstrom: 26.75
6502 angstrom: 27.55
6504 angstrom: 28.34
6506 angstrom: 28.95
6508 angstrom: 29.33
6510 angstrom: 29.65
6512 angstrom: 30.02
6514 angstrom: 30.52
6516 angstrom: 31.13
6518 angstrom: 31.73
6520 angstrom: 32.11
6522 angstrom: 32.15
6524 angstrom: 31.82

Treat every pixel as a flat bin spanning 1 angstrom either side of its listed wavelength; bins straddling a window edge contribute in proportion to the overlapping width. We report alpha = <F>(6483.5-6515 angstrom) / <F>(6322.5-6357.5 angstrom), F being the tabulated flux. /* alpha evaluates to 1.0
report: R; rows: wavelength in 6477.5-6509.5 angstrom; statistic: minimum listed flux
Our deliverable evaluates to 26.16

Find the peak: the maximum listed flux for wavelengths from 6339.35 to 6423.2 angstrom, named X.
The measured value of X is 31.13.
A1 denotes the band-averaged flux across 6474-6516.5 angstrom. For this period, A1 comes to 28.9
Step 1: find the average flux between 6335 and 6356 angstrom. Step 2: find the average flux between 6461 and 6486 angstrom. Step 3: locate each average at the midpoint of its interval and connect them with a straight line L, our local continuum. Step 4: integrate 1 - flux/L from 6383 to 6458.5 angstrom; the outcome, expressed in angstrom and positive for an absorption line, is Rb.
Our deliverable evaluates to 0.43 angstrom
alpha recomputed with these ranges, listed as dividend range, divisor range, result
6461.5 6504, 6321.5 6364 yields 0.98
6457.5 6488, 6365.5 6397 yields 0.99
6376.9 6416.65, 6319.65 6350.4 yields 1.00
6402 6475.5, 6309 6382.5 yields 0.99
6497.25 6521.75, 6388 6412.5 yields 0.98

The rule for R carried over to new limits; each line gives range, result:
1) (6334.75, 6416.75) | 27.61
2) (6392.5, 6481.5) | 28.06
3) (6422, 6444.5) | 28.19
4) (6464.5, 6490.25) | 28.47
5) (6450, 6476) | 29.1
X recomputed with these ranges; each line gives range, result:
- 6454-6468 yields 30.63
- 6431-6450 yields 30.01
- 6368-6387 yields 31.02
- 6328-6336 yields 31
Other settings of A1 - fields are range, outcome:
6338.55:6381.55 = 29.2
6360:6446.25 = 29.4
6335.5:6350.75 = 29.7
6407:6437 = 29.1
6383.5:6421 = 29.7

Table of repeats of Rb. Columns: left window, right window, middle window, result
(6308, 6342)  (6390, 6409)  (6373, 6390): -0.35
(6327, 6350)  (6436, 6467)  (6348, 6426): 0.91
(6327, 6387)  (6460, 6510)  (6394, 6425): 0.18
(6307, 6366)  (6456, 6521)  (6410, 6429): 0.38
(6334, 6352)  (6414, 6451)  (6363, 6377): 0.11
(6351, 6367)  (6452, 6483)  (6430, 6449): 0.30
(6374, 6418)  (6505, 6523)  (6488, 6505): 1.78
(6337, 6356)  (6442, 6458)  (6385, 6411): -0.62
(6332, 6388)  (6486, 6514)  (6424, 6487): -2.10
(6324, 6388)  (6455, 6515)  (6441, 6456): 0.12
